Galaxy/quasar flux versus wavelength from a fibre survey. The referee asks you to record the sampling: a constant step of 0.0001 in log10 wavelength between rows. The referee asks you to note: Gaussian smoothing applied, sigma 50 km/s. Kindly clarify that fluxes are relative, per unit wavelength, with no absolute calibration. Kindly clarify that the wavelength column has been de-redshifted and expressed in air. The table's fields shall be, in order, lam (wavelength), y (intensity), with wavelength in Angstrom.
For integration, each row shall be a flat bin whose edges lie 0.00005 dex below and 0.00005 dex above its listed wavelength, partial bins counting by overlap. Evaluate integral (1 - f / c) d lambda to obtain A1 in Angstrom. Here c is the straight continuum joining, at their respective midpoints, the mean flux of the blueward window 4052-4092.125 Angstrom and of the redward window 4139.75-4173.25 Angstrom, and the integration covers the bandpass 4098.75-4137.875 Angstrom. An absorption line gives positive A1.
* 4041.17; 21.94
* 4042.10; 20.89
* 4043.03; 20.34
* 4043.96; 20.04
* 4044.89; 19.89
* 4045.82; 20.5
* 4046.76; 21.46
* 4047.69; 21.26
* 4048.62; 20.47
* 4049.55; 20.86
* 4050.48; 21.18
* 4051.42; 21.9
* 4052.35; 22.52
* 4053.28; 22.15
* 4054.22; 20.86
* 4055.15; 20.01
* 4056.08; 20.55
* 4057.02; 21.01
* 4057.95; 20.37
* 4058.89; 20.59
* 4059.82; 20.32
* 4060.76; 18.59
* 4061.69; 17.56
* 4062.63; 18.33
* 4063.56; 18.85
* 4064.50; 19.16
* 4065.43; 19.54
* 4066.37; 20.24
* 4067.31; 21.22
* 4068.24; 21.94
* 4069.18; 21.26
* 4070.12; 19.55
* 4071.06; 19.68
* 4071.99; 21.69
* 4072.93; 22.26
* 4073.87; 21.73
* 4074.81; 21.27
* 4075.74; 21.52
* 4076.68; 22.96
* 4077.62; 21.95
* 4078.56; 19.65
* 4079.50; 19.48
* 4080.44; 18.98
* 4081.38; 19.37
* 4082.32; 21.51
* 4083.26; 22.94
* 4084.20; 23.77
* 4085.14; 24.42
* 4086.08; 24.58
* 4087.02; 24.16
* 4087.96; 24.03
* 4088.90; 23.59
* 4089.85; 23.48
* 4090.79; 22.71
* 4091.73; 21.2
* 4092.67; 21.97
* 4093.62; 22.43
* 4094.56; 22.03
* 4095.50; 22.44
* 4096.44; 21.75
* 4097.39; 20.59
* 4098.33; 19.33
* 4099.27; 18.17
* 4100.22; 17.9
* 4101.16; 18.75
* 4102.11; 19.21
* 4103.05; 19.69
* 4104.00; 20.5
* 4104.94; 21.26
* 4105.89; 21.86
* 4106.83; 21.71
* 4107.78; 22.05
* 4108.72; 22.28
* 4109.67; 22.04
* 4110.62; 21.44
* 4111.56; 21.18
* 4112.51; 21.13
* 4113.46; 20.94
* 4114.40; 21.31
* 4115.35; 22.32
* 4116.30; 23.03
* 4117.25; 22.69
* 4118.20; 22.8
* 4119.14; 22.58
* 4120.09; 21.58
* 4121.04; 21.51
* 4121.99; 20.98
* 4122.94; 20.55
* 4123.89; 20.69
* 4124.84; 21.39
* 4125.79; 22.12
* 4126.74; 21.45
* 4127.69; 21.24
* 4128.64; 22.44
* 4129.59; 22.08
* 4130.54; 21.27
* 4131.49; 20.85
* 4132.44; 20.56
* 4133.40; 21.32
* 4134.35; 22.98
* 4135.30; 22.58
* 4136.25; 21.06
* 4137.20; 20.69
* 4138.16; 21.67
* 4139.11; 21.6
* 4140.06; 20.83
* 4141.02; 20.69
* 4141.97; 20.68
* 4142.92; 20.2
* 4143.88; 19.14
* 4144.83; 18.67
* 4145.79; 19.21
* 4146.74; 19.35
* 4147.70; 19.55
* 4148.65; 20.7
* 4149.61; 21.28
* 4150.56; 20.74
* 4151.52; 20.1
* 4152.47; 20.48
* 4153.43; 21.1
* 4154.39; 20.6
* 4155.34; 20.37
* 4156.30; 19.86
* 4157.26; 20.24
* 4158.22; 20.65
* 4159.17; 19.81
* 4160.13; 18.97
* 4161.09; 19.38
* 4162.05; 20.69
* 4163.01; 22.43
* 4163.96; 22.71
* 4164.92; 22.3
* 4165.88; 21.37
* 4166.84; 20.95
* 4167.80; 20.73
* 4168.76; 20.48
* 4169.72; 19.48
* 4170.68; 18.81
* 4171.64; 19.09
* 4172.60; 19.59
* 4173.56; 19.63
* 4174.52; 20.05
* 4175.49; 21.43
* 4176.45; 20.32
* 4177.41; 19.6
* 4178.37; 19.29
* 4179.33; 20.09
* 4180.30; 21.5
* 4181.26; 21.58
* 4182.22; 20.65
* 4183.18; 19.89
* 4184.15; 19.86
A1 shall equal -1.1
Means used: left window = 21.2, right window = 20.3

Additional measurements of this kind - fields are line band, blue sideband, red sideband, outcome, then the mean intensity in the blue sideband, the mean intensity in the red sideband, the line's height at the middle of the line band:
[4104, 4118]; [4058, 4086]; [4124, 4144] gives -0.5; 20.8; 21.3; 21.1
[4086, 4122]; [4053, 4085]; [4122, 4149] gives -1.4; 20.6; 20.9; 20.8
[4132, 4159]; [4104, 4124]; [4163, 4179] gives 0.5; 21.7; 20.4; 21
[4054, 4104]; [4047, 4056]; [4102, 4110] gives 0.7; 21.2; 21.3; 21.3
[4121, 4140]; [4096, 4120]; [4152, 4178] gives -0.6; 21.1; 20.4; 20.8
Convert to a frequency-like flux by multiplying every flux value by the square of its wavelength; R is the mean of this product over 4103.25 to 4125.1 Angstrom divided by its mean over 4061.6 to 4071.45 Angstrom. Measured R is 1.12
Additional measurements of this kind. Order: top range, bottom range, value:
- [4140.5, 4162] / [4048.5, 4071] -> 1.03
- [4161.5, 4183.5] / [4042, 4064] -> 1.07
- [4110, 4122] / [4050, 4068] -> 1.11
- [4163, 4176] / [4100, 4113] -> 1.02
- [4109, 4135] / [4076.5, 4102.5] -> 1.02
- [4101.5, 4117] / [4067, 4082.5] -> 1.04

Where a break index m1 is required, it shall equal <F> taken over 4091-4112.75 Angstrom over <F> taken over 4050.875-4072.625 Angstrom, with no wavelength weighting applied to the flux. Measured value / 1.03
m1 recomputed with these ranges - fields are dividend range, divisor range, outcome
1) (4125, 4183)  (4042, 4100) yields 0.98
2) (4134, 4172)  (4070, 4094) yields 0.93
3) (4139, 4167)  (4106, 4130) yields 0.94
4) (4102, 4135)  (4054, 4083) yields 1.06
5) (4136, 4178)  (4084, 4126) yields 0.94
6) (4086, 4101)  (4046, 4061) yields 1.04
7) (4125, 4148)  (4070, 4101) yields 0.97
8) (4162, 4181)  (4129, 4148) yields 0.99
